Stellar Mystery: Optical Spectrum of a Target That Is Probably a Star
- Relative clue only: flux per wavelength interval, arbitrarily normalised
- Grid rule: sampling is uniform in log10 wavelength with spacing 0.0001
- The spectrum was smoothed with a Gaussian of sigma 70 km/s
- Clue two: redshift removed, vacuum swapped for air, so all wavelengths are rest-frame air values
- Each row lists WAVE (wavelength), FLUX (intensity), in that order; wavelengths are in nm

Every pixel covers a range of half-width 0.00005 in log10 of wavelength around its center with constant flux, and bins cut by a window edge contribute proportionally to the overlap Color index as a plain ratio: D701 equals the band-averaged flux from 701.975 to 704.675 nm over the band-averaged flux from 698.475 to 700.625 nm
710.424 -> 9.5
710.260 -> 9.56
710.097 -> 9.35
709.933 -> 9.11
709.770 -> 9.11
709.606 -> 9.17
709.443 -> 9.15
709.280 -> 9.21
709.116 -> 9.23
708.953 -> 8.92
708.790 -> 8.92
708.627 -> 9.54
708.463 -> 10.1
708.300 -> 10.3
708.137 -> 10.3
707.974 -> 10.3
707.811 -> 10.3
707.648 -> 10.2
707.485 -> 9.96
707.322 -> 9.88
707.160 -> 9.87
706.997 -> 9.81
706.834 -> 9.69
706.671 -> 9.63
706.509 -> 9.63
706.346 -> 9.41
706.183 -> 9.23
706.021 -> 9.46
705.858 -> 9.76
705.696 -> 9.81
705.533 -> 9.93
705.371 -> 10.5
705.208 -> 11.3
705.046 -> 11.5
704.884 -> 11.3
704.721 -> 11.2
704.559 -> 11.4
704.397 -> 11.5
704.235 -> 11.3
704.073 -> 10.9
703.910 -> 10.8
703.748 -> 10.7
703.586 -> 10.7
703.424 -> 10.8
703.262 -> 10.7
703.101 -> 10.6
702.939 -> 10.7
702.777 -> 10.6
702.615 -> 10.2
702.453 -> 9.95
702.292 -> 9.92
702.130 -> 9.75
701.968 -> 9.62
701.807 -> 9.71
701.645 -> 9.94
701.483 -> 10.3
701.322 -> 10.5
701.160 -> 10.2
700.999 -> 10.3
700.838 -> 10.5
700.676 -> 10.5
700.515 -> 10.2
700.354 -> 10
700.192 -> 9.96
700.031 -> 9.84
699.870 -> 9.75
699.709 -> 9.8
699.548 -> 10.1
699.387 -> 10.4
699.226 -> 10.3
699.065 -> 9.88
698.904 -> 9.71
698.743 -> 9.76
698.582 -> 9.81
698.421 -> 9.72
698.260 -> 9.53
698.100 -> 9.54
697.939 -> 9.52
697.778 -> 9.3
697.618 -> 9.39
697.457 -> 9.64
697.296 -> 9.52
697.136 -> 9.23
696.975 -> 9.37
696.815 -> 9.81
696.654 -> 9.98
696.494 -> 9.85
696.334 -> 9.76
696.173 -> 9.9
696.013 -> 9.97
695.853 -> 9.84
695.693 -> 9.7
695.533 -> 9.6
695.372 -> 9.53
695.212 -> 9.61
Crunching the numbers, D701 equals 1.1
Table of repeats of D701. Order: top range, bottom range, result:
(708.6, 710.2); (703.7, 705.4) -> 0.82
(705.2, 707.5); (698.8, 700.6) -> 0.98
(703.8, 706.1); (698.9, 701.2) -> 1.06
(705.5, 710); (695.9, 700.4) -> 0.99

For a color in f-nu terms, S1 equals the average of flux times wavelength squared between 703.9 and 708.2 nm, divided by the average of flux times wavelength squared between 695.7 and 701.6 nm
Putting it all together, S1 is 1.07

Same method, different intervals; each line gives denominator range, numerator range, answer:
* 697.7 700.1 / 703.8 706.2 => 1.11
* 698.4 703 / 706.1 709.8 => 0.98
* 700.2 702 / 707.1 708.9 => 1.00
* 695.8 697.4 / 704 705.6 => 1.17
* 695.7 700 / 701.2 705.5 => 1.11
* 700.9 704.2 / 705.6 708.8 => 0.96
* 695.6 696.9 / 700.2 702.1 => 1.04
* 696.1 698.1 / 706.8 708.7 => 1.08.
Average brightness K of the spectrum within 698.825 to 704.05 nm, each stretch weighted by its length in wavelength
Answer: 10.2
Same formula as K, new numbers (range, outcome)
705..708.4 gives 10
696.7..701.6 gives 9.88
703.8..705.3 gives 11.2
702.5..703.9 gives 10.6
